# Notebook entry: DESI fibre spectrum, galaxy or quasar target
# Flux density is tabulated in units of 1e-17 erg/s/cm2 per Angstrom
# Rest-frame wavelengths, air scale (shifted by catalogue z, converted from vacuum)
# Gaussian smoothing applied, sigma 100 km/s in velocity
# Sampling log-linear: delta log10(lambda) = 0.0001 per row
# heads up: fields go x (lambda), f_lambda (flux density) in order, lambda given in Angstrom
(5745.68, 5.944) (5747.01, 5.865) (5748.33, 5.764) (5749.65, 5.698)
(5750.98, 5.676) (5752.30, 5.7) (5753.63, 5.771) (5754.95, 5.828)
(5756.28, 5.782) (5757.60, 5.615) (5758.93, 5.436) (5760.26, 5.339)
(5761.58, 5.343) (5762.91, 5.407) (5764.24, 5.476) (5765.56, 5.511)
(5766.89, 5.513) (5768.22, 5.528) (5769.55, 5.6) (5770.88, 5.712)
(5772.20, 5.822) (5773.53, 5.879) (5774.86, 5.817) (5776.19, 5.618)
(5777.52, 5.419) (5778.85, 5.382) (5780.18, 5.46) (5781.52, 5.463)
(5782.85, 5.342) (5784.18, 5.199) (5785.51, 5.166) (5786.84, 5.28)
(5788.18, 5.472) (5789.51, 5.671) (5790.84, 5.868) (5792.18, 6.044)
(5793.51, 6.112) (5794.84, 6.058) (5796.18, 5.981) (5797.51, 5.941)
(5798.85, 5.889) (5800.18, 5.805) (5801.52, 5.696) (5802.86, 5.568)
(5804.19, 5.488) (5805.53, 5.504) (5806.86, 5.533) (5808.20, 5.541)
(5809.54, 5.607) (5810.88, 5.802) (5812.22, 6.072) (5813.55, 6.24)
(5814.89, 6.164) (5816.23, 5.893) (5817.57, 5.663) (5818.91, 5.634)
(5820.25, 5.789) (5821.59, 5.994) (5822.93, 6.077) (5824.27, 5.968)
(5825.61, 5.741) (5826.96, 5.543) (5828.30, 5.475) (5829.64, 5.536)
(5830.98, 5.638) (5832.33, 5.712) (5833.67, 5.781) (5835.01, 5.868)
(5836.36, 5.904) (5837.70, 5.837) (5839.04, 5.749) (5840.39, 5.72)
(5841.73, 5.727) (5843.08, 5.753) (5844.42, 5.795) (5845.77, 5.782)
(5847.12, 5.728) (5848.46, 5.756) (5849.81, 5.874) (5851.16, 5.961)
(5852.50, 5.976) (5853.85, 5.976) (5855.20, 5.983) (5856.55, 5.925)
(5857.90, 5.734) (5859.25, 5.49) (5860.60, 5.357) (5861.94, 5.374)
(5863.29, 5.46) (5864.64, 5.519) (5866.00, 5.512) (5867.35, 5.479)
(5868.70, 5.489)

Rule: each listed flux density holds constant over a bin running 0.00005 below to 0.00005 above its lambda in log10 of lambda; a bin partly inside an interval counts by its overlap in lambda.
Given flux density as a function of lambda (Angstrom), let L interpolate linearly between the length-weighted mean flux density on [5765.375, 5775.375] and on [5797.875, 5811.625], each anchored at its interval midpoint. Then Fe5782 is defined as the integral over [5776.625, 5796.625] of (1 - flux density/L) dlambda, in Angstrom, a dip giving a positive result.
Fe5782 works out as 0.26 Angstrom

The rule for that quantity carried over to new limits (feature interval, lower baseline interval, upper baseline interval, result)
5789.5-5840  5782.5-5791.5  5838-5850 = -1.9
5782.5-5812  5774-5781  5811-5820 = 0.4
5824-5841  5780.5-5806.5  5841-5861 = 0.1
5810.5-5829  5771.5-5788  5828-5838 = -0.6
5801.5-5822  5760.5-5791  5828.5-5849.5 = -0.4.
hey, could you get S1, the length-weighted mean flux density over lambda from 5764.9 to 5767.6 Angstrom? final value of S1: 5.51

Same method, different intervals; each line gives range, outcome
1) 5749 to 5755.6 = 5.73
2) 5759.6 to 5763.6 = 5.36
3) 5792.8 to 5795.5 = 6.1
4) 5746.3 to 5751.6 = 5.75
